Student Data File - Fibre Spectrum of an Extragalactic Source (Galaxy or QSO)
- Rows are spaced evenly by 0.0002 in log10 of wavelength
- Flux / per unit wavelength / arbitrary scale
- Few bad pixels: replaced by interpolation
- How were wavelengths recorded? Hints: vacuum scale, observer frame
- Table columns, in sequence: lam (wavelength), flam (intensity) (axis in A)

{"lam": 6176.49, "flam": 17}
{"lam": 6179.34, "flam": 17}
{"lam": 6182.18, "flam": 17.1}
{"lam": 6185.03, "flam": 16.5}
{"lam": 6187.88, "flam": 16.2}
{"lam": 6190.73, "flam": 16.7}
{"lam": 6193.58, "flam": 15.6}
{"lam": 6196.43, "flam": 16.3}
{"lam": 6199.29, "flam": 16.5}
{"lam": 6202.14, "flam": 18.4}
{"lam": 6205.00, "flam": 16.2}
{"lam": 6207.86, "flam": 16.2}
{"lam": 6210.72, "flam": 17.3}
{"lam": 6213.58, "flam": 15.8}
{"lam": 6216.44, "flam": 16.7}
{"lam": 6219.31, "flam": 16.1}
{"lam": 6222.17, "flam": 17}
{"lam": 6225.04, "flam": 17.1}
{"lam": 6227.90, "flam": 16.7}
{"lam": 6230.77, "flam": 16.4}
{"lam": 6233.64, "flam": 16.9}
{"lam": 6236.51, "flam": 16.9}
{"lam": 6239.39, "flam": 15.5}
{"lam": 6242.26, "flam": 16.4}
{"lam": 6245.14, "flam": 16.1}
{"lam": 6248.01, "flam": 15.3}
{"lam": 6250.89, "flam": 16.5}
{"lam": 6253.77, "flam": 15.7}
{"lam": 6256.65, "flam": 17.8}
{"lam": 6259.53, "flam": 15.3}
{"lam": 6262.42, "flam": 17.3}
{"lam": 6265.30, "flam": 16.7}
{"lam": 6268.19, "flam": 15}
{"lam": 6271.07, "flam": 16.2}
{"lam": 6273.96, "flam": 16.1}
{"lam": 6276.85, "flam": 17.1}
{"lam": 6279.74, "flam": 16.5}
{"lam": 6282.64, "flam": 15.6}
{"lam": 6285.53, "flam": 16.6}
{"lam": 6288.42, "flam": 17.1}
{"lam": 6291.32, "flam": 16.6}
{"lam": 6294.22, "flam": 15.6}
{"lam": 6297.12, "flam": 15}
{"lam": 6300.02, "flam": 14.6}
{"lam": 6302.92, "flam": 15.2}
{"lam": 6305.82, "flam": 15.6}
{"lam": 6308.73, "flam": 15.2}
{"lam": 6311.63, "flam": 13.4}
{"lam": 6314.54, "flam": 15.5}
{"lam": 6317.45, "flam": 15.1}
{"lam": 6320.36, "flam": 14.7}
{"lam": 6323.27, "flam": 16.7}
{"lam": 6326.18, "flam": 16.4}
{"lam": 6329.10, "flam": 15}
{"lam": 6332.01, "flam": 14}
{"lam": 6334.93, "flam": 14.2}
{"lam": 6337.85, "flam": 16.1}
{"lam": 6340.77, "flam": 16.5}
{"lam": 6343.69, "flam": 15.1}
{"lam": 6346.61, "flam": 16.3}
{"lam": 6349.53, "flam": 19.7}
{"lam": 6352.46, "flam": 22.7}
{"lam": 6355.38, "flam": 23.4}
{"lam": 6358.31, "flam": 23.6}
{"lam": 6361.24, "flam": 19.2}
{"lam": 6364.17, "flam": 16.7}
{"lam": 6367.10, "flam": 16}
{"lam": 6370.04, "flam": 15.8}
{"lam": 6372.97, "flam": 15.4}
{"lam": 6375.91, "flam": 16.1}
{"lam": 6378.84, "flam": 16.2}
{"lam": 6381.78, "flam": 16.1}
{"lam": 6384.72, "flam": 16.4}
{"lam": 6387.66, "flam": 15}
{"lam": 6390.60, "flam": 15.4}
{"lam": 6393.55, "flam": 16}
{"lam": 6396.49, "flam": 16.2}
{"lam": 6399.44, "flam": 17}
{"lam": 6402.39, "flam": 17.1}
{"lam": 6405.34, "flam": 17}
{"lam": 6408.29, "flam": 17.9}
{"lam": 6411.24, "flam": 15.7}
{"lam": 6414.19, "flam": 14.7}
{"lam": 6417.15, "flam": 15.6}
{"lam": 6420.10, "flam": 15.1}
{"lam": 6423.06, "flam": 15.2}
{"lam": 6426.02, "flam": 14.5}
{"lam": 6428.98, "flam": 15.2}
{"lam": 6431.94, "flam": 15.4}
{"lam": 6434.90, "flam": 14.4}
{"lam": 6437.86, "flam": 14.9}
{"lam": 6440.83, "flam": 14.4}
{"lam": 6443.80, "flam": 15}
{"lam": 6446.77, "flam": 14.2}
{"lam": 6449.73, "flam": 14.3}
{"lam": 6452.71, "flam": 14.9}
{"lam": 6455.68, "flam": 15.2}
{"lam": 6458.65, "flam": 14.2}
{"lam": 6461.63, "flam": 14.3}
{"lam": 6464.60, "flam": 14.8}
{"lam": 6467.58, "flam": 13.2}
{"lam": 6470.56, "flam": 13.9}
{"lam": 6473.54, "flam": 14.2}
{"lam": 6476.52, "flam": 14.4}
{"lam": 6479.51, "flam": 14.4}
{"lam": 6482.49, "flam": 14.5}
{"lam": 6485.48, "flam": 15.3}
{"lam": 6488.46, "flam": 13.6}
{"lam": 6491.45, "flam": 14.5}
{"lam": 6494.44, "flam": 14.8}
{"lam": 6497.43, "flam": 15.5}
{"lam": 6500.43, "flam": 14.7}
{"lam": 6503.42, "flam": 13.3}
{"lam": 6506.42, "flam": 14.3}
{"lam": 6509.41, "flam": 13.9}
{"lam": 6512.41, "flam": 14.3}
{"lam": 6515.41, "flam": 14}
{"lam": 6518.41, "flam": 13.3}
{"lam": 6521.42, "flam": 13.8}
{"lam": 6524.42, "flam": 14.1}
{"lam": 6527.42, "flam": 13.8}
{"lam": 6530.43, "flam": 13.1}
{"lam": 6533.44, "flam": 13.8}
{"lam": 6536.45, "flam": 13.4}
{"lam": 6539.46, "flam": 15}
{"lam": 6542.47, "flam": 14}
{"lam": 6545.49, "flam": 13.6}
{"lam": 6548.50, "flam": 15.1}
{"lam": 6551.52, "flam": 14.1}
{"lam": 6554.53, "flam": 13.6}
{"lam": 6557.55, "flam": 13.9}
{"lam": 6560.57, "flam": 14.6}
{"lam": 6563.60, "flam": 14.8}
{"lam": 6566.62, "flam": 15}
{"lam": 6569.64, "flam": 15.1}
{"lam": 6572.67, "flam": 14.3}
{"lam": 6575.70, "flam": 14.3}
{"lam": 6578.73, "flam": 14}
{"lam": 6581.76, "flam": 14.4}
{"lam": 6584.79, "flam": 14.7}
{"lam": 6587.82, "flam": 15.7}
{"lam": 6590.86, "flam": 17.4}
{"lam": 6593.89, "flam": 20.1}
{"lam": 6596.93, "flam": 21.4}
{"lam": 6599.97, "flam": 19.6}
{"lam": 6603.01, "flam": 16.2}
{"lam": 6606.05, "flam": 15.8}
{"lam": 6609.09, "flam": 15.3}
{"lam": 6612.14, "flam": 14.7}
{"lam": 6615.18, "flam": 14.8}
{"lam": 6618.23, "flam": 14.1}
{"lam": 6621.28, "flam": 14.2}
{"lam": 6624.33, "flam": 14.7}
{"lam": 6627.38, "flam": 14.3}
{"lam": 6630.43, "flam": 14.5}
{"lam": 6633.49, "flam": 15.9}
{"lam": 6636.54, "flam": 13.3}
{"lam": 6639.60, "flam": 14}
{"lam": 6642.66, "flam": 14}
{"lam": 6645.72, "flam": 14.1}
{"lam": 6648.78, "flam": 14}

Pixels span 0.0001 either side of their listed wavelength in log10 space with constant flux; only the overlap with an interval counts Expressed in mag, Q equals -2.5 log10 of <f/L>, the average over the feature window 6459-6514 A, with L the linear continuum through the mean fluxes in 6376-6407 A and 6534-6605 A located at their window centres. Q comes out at 0.11 mag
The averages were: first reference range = 16.2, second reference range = 15.4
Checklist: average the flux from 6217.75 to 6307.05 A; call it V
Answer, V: 16.2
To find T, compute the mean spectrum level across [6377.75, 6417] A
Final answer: 16.2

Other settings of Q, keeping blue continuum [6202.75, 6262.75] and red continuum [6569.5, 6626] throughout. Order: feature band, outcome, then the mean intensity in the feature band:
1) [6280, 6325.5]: 0.05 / 15.5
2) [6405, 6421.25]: 0.01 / 16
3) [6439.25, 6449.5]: 0.11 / 14.5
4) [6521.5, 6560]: 0.14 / 14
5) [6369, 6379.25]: 0.02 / 15.9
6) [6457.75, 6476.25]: 0.14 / 14.1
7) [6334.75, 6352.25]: -0.04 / 16.9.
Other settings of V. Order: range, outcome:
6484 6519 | 14.3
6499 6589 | 14.2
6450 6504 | 14.4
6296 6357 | 16.2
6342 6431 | 16.9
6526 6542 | 13.8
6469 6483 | 14.3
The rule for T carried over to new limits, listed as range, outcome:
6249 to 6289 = 16.4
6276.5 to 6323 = 15.6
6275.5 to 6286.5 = 16.4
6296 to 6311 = 15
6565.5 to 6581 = 14.5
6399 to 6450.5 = 15.4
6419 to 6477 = 14.6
